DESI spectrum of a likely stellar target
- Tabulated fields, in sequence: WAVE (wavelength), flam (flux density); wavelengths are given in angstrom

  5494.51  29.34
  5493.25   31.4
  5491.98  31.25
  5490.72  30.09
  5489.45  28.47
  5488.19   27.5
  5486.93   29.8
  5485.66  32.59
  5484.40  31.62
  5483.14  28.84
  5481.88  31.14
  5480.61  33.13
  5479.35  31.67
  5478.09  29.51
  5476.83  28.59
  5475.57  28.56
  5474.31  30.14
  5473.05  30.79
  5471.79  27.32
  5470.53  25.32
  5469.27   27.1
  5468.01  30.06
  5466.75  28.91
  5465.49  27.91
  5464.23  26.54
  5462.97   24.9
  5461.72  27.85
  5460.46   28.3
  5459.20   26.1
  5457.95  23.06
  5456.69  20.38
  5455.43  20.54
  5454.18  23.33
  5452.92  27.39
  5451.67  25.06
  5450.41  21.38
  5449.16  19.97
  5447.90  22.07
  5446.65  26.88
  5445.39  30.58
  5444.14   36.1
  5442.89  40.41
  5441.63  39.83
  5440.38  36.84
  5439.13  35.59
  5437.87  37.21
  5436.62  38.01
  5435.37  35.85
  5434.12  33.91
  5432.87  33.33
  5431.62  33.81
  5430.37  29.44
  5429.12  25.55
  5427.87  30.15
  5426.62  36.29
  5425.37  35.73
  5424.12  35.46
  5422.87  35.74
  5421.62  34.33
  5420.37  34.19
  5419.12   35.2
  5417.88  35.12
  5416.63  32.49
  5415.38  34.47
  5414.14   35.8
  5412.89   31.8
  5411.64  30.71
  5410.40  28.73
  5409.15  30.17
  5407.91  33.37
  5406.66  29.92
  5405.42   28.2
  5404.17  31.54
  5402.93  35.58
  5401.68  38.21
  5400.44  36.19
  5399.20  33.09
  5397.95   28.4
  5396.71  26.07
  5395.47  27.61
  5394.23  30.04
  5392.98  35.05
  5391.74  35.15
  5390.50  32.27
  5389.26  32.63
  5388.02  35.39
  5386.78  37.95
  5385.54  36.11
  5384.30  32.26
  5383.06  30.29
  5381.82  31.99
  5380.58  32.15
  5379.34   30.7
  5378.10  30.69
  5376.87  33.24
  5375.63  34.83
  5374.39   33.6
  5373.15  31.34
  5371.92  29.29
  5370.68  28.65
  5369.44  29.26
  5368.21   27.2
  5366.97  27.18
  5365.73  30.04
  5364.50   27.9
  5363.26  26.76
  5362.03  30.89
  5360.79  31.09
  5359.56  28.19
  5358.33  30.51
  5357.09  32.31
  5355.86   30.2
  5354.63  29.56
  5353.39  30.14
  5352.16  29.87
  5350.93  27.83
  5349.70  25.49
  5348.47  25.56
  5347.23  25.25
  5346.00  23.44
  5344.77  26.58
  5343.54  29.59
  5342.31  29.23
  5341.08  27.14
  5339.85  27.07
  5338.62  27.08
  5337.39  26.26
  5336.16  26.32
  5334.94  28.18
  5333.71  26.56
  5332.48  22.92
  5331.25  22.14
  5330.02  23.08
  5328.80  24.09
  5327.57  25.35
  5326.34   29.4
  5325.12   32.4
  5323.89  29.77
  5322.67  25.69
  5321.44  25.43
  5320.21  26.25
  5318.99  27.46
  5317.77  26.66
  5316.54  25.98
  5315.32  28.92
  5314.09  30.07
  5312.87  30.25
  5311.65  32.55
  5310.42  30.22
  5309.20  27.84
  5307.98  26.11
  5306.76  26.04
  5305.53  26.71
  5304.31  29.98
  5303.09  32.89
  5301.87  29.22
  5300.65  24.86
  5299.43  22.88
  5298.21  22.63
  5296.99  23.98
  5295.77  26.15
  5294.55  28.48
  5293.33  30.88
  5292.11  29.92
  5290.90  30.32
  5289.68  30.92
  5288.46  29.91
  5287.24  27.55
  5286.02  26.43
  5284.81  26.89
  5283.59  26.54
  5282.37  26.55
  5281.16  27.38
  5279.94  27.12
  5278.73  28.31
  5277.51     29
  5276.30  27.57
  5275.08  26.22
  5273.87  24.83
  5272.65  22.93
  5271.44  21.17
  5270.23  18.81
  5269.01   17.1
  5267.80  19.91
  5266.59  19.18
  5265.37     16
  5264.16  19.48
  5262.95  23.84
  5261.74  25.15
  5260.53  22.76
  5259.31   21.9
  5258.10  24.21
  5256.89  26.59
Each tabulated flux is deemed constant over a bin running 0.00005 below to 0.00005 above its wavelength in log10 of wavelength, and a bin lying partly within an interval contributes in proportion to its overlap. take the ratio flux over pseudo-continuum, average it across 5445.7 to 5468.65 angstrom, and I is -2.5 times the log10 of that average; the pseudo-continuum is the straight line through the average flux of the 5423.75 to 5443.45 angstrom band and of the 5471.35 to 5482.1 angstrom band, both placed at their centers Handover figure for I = 0.269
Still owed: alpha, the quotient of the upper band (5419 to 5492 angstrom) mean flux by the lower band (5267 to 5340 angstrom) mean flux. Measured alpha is 1.1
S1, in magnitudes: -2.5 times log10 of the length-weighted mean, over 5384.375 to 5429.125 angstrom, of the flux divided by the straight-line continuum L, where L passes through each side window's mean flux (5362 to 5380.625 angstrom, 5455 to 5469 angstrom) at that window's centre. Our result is -0.16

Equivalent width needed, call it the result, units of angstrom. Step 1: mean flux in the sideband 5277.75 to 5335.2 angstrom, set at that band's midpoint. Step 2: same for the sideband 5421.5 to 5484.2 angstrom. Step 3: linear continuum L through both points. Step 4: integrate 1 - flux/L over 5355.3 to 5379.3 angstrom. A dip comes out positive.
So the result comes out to -1.4 angstrom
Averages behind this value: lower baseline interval 27.4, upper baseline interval 29.9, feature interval 30.2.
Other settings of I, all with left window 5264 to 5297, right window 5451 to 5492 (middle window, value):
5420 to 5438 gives -0.23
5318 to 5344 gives -0.03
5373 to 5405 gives -0.22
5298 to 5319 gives -0.09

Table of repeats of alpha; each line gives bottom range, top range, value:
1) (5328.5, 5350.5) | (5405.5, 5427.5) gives 1.29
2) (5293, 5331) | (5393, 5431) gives 1.18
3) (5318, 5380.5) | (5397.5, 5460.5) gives 1.11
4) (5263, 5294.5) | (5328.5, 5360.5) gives 1.08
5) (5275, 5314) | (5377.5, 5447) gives 1.19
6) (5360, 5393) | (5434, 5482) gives 0.92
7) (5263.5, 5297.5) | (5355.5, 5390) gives 1.23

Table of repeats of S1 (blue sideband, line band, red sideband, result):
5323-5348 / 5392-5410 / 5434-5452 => -0.06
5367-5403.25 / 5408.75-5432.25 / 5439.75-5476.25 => -0.10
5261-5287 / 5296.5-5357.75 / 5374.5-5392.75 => 0.04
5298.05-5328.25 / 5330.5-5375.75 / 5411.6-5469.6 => 0.02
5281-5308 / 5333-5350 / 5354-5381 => 0.10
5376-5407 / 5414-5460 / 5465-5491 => -0.01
